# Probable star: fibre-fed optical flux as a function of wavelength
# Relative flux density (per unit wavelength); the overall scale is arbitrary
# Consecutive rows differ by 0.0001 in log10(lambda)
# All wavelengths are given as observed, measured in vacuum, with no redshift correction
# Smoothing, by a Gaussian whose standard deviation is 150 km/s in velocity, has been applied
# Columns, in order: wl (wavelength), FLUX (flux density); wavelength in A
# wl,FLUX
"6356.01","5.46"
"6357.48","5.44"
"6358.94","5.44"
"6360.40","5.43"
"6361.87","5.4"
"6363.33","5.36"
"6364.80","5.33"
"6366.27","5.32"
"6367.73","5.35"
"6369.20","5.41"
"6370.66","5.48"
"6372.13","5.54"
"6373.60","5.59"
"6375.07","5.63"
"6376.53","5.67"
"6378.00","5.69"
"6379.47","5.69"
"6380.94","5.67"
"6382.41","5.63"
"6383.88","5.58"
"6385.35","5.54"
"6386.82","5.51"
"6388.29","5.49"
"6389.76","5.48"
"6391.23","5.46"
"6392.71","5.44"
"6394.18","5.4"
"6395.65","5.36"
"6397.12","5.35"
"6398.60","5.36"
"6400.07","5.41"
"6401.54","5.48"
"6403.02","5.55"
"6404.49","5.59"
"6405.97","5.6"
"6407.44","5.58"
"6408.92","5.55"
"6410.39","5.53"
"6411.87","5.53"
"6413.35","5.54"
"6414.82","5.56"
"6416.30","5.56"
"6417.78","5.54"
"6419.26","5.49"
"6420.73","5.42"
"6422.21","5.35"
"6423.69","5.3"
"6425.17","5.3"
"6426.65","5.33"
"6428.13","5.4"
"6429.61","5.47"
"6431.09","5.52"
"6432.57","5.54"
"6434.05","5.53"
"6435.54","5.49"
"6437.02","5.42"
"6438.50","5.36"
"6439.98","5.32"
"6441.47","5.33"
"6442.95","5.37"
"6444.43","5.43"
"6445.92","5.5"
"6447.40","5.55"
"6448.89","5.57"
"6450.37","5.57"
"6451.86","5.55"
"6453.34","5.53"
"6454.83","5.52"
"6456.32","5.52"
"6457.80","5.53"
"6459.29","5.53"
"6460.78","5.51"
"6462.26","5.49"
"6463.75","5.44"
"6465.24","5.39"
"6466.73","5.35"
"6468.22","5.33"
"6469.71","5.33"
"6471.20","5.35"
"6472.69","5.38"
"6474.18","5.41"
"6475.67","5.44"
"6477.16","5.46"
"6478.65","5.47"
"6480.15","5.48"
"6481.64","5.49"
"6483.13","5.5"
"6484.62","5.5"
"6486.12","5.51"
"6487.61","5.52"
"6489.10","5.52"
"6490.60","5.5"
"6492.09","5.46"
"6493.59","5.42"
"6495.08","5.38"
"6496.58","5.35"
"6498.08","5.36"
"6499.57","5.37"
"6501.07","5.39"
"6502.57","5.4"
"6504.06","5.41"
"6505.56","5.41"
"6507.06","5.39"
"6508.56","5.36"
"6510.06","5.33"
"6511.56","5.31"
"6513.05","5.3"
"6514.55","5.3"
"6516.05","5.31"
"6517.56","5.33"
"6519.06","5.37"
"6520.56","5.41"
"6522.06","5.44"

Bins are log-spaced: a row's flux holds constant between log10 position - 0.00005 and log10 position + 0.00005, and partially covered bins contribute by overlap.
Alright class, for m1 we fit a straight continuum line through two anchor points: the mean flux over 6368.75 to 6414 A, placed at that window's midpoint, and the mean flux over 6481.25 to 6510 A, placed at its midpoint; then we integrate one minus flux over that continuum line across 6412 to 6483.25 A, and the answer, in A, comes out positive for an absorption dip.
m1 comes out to 0.28 A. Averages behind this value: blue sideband 5.53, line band 5.45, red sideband 5.43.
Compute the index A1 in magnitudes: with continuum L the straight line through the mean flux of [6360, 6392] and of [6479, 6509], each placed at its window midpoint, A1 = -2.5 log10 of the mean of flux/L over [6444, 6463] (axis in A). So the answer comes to -0.012 mag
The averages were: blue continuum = 5.51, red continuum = 5.44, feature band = 5.52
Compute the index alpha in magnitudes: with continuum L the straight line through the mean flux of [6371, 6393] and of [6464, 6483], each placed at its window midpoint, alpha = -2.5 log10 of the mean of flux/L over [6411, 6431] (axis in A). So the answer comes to 0.011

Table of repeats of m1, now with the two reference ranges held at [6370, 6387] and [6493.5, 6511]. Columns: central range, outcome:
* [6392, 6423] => 0.4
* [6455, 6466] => -0.1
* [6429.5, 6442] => 0.1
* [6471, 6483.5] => 0.0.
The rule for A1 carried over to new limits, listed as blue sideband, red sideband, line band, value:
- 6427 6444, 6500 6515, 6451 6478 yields -0.01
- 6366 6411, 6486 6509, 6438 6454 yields 0.00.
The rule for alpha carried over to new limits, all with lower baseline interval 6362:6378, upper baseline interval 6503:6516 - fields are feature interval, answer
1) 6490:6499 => -0.01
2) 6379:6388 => -0.03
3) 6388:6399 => 0.01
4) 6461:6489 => -0.01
